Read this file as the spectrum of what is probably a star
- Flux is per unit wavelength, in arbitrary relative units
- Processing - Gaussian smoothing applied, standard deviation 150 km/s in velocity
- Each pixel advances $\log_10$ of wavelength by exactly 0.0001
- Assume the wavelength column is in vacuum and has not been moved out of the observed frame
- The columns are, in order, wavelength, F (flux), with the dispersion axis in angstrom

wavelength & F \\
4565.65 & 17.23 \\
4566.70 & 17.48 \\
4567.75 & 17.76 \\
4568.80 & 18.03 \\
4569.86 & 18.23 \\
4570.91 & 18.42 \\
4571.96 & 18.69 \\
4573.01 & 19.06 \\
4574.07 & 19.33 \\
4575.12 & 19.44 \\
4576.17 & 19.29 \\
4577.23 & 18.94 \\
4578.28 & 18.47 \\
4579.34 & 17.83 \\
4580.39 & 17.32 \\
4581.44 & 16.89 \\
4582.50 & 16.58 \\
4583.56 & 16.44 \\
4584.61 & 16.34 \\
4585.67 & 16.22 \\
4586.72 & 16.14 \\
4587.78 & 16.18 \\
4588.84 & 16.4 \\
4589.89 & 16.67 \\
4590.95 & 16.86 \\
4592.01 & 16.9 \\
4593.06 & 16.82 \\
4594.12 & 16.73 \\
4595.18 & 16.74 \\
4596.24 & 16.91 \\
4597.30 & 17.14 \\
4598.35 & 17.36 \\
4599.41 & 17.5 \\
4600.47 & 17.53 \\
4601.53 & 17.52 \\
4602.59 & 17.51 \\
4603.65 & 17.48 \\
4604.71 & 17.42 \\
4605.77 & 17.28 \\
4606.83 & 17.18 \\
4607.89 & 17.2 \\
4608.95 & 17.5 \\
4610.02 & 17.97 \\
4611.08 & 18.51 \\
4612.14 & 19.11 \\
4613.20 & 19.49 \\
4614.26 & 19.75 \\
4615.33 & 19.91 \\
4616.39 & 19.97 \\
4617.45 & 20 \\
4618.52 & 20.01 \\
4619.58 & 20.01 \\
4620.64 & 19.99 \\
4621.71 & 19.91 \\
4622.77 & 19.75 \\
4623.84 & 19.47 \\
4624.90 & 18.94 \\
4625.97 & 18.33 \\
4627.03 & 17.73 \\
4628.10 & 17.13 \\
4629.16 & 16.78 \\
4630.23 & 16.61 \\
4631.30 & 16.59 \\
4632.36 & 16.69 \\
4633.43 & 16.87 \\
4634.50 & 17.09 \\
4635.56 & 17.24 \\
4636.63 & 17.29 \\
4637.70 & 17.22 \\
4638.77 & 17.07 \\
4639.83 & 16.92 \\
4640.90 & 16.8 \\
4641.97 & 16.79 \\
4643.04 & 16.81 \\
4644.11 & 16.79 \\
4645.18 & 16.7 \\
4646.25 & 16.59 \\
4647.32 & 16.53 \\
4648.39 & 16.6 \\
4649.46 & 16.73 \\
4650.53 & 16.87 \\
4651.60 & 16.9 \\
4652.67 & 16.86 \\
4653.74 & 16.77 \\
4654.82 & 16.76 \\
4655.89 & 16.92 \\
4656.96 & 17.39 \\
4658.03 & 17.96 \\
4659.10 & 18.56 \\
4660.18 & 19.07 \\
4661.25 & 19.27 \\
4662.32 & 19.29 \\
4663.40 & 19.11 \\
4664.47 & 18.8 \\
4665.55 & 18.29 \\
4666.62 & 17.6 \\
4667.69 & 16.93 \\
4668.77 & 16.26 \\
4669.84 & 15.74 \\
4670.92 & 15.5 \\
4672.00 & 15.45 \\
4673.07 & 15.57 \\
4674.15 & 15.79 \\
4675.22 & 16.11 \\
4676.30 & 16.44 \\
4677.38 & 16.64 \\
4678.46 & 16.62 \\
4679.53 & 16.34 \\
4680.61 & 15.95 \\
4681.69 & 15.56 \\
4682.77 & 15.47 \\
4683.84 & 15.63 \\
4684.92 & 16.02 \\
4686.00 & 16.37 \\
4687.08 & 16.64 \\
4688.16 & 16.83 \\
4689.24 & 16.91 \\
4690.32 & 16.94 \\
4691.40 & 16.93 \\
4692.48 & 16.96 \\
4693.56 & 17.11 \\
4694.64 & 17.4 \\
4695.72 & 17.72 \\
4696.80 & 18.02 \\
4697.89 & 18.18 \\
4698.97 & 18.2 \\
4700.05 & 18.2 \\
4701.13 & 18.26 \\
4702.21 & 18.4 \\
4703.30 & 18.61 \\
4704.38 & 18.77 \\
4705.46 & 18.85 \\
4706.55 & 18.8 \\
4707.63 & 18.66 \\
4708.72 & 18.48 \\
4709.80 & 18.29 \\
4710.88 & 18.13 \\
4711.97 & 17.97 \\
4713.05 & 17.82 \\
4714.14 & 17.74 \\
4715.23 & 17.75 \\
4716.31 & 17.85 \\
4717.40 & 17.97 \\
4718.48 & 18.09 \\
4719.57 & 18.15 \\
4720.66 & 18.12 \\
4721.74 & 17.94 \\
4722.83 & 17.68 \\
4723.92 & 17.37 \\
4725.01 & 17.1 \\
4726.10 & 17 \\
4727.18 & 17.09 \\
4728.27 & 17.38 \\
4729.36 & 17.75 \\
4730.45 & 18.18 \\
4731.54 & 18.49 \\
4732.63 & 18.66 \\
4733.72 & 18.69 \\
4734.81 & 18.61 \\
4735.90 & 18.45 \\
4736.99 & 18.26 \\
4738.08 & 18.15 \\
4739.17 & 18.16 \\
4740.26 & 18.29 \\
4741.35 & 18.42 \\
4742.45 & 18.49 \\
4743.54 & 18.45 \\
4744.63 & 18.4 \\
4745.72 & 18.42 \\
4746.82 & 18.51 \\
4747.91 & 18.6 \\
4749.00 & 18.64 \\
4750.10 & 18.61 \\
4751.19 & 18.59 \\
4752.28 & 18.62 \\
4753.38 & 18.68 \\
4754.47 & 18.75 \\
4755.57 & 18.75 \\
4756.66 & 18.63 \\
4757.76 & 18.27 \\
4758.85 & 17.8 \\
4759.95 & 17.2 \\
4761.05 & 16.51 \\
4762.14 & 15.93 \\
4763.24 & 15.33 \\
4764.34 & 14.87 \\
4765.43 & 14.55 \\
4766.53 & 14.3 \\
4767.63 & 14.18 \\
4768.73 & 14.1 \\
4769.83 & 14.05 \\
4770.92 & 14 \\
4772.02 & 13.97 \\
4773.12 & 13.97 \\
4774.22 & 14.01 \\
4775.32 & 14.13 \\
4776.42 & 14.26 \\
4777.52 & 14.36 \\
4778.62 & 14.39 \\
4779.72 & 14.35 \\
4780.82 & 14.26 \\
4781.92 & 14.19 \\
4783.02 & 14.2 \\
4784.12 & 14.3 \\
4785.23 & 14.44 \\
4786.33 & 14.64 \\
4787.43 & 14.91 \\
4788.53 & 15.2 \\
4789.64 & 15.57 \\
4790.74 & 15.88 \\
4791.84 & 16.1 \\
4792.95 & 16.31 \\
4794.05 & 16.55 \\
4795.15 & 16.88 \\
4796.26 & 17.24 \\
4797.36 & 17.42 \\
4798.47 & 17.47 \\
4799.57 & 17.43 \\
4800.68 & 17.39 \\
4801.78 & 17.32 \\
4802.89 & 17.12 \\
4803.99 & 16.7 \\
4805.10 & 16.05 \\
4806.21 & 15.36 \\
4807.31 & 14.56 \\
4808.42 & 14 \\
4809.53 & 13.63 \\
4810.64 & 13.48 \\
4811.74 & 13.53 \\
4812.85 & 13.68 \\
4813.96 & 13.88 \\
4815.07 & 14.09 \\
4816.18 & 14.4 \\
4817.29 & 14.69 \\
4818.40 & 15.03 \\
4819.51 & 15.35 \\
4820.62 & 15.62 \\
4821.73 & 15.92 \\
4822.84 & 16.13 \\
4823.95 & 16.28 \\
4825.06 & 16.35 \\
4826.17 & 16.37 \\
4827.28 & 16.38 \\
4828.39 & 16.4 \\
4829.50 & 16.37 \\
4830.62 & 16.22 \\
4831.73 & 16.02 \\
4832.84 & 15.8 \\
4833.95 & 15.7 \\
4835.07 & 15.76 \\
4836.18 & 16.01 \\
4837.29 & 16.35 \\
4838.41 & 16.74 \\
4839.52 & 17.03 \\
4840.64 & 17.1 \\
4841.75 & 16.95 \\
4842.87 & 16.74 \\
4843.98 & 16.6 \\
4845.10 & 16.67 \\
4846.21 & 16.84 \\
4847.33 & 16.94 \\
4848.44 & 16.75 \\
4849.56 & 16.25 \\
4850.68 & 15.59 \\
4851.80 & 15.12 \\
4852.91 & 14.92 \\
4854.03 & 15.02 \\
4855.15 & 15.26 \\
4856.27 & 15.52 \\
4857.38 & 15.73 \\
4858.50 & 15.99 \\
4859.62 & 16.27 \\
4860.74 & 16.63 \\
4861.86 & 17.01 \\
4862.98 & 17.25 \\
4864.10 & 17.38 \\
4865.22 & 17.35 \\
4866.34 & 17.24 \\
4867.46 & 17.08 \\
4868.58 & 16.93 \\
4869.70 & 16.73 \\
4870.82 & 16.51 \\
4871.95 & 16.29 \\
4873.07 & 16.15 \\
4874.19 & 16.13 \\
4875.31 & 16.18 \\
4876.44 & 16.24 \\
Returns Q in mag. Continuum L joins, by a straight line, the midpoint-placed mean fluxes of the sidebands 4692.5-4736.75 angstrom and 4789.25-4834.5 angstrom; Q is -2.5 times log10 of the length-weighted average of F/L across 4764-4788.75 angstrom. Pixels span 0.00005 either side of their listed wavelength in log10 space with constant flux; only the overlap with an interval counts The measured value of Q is 0.160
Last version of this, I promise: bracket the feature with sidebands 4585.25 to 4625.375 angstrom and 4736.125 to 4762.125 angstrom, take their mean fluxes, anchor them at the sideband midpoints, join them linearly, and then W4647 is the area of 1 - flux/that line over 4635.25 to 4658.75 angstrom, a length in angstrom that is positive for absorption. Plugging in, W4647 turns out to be 1.48 angstrom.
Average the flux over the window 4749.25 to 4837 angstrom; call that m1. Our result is 15.7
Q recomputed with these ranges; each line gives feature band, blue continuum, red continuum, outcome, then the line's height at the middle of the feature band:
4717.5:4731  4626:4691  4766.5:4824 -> -0.105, 16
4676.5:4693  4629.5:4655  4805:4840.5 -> 0.007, 16.5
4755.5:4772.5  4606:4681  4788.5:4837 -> 0.040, 16.3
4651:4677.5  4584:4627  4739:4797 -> 0.008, 17.3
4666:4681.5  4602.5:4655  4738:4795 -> 0.069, 17.3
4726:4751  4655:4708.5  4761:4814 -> -0.136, 16.1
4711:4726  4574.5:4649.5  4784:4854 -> -0.067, 16.7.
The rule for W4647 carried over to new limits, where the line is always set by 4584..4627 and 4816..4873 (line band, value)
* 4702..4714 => -0.8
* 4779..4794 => 1.5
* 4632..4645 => 0.6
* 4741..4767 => -1.1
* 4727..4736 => -0.6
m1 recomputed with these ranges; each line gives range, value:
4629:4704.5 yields 17.1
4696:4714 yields 18.3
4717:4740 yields 18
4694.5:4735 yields 18.1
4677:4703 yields 17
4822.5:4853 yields 16.3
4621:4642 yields 17.6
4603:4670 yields 17.8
